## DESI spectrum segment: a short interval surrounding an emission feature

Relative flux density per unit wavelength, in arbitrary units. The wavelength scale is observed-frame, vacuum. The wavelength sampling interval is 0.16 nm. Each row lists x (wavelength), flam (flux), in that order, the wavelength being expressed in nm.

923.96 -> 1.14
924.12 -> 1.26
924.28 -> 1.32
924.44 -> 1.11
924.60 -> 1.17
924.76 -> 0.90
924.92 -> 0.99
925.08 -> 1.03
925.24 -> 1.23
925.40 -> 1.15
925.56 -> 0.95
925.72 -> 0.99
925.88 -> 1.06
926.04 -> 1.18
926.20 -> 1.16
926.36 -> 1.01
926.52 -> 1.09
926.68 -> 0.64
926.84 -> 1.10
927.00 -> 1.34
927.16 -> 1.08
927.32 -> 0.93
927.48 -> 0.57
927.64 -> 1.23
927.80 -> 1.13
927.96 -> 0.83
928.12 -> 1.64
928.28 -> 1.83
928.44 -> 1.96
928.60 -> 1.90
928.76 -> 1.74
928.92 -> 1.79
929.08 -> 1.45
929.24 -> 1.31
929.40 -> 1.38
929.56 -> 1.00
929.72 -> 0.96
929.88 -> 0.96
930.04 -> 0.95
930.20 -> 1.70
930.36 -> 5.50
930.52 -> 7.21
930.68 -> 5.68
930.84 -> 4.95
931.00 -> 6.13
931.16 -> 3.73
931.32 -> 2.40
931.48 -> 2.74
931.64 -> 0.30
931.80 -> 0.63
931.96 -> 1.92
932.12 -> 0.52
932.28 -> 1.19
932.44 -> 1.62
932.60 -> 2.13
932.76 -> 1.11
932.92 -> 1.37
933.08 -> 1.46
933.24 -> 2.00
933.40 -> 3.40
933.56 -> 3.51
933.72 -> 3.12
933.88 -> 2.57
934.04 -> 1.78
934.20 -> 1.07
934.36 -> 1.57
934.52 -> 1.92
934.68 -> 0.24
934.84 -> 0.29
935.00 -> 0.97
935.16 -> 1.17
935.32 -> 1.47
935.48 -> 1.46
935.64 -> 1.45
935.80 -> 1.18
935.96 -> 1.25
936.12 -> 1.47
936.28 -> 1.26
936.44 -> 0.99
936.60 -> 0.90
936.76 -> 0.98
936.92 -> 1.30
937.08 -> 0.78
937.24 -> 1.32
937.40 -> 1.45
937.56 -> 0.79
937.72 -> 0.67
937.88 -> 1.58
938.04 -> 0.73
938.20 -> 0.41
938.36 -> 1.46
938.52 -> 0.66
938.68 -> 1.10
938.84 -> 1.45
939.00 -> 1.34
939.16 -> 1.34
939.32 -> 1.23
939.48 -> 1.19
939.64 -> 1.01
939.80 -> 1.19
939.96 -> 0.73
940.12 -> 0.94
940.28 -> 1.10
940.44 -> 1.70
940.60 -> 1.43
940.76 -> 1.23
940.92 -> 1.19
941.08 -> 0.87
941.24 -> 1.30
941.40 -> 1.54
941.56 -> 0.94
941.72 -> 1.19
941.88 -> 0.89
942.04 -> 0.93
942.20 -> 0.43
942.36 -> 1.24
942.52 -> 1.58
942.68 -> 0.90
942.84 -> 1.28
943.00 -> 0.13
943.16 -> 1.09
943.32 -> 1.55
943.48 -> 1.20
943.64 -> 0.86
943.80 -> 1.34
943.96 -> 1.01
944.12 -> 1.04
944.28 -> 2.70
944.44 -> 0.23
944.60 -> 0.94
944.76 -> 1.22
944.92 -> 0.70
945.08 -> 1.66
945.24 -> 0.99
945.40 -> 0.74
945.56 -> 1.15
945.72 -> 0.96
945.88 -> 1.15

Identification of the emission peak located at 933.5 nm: [N II] 6583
